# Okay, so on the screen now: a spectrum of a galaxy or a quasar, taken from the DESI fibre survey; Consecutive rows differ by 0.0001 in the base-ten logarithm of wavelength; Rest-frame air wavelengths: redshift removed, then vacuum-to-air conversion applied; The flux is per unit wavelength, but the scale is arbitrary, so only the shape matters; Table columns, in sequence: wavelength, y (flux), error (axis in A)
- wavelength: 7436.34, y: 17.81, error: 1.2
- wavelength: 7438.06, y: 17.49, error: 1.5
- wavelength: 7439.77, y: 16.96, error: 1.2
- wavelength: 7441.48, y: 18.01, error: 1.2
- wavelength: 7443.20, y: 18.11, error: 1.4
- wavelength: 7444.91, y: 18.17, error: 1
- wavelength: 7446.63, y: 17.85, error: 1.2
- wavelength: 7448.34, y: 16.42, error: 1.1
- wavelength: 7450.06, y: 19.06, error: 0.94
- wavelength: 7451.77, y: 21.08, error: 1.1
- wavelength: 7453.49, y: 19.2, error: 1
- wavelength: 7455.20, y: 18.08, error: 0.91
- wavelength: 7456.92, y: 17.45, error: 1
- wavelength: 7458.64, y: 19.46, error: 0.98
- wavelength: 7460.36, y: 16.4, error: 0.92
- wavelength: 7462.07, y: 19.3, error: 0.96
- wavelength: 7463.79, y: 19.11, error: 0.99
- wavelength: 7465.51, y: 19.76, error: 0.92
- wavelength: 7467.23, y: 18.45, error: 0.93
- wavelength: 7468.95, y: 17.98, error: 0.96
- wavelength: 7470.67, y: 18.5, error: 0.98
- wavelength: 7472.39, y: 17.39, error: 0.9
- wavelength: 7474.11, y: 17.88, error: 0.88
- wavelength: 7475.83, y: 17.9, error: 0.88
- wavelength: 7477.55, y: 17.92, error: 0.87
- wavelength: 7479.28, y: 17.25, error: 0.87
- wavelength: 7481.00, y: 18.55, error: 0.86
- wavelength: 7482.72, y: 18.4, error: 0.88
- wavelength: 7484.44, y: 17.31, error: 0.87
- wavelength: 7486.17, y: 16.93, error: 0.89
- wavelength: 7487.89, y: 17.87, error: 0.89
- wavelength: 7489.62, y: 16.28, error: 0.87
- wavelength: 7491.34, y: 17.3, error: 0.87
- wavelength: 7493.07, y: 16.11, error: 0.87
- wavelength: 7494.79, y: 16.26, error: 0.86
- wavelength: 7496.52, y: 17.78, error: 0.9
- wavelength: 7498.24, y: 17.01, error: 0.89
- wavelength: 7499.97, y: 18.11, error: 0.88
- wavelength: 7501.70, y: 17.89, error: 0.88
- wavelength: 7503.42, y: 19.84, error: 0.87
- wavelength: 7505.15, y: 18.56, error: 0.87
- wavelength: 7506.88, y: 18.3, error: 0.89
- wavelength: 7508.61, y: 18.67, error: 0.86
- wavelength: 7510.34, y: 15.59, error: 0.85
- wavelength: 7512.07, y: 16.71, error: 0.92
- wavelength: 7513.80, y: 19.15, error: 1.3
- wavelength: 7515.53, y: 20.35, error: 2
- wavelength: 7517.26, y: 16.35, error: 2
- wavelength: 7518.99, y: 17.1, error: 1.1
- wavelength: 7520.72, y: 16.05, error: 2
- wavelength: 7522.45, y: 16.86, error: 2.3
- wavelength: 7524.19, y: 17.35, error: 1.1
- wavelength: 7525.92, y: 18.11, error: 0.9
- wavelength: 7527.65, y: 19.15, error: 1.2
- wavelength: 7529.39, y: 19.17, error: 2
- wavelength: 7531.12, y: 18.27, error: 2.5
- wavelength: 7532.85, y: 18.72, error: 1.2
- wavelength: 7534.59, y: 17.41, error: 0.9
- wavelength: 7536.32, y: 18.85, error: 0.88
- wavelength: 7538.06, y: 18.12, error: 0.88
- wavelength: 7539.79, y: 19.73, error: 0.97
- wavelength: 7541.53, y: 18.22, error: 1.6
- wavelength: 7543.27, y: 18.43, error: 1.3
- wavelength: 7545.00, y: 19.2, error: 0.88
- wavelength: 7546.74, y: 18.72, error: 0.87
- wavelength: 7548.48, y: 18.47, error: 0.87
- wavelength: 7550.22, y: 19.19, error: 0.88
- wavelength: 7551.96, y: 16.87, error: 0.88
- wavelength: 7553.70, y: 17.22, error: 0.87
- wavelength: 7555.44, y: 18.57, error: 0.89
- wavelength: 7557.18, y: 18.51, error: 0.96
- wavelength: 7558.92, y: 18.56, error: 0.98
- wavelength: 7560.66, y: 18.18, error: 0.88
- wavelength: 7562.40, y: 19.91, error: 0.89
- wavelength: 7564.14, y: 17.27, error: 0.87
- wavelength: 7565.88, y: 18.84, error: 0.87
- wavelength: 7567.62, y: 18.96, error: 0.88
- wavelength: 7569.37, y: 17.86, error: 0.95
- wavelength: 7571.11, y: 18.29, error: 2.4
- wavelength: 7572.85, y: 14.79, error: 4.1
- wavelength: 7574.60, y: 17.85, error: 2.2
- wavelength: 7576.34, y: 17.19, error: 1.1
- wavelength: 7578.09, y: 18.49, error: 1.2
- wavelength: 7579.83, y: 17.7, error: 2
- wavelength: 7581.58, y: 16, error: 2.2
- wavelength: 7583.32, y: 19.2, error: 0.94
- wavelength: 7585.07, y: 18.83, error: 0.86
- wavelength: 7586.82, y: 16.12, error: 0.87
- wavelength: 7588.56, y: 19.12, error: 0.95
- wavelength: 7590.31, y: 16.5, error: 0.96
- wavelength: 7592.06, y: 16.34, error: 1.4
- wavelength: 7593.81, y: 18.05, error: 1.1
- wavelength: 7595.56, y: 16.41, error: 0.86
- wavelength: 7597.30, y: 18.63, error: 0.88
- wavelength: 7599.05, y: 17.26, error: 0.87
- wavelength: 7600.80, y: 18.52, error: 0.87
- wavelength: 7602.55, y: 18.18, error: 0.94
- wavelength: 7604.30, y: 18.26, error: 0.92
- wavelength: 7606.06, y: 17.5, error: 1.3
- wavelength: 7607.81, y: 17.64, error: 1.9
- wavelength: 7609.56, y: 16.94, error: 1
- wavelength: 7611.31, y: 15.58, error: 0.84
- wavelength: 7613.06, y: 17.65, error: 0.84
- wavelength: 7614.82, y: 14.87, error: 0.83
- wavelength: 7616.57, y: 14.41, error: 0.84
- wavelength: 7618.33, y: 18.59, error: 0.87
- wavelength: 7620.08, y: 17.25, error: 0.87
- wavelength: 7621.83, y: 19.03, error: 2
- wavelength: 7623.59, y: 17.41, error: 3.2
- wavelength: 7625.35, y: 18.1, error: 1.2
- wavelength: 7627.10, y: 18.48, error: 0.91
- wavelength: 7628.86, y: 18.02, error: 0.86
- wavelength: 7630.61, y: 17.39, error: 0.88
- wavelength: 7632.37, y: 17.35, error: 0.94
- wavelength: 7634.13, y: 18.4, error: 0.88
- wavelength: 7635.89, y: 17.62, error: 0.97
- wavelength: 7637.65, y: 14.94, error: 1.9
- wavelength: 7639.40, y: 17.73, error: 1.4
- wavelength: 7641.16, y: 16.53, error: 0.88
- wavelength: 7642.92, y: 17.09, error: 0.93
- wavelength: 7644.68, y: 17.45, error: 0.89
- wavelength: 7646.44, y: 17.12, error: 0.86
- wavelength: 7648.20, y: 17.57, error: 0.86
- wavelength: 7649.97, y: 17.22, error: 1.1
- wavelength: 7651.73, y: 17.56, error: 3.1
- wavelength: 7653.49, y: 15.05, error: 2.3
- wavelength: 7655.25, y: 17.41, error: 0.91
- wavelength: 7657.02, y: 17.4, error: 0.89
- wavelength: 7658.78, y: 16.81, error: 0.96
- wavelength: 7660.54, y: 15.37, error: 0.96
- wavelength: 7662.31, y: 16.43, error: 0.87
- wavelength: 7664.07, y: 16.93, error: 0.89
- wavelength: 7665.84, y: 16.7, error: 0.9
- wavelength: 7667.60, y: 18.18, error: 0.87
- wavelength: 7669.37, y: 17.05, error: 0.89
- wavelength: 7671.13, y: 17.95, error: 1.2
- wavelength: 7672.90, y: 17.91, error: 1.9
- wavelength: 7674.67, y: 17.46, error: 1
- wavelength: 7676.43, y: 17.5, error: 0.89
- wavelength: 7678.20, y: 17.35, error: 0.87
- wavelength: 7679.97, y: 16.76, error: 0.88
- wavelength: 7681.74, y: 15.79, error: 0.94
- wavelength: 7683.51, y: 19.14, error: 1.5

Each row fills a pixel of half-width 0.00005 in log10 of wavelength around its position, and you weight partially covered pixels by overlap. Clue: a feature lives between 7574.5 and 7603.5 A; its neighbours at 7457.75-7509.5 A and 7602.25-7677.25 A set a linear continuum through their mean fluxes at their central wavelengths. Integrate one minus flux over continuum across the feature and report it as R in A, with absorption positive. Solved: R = -0.4 A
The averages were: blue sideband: 17.9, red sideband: 17.2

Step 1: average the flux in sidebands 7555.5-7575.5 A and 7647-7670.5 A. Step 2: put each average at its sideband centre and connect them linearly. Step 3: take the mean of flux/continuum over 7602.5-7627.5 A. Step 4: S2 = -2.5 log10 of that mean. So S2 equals 0.01 mag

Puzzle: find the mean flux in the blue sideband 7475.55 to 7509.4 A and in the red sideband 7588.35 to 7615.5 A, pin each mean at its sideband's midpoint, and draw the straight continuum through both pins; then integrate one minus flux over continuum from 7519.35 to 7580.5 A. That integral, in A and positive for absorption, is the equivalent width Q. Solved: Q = -2.2 A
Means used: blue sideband 17.7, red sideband 17.3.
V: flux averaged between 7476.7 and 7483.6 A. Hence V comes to 18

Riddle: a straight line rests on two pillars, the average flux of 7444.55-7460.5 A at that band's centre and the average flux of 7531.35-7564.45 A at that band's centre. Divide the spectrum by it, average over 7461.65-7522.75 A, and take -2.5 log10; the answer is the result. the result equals 0.04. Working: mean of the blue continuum 18.4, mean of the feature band 17.8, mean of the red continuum 18.4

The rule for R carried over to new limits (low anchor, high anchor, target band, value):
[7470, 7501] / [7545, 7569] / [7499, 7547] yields -0.5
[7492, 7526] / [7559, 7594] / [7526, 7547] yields -1.2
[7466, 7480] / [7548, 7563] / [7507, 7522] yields 0.5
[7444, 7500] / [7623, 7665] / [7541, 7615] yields -1.5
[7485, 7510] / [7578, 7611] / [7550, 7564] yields -0.5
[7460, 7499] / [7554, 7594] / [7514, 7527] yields 0.2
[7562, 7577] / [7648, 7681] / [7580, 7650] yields 0.3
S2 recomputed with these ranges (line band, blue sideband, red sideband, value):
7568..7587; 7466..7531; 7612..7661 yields -0.01 mag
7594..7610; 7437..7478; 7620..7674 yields -0.01 mag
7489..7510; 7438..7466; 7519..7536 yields 0.03 mag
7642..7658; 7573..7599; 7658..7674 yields 0.00 mag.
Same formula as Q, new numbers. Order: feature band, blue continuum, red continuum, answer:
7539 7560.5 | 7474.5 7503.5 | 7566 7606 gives -1.03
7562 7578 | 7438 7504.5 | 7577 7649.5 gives -0.24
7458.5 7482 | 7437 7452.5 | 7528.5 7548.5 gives 0.00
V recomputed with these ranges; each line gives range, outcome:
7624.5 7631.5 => 18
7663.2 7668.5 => 17.3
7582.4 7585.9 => 19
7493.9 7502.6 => 17.4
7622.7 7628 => 18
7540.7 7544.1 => 18.3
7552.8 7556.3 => 17.9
